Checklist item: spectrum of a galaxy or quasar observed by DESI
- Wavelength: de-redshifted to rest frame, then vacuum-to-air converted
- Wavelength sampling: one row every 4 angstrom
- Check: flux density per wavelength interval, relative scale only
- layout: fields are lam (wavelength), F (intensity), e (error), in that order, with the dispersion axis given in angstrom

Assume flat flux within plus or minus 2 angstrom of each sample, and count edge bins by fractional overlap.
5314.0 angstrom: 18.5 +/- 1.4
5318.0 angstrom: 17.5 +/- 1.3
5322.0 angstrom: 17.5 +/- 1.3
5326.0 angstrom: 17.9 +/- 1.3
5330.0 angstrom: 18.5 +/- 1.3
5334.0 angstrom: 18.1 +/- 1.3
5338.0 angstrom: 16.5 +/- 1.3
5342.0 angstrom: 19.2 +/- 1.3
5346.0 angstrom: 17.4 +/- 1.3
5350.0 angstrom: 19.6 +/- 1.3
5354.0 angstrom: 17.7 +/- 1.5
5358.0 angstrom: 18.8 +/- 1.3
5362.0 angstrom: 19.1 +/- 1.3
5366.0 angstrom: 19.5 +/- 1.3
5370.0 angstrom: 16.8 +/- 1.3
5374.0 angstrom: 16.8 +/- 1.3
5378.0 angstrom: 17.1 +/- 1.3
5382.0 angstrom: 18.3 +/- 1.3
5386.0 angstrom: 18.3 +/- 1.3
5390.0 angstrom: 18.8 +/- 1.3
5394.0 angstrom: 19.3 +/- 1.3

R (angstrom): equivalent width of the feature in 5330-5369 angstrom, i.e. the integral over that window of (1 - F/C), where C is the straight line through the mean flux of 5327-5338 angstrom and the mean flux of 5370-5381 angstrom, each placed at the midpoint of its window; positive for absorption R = -1.8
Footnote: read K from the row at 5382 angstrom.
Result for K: 18.3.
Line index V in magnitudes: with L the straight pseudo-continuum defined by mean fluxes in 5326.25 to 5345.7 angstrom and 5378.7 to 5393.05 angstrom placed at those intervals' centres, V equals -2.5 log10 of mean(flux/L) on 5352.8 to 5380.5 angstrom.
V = 0.02 mag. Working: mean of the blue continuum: 18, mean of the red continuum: 18.4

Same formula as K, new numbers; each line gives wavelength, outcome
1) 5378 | 17.1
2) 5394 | 19.3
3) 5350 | 19.6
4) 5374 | 16.8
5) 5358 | 18.8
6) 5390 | 18.8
